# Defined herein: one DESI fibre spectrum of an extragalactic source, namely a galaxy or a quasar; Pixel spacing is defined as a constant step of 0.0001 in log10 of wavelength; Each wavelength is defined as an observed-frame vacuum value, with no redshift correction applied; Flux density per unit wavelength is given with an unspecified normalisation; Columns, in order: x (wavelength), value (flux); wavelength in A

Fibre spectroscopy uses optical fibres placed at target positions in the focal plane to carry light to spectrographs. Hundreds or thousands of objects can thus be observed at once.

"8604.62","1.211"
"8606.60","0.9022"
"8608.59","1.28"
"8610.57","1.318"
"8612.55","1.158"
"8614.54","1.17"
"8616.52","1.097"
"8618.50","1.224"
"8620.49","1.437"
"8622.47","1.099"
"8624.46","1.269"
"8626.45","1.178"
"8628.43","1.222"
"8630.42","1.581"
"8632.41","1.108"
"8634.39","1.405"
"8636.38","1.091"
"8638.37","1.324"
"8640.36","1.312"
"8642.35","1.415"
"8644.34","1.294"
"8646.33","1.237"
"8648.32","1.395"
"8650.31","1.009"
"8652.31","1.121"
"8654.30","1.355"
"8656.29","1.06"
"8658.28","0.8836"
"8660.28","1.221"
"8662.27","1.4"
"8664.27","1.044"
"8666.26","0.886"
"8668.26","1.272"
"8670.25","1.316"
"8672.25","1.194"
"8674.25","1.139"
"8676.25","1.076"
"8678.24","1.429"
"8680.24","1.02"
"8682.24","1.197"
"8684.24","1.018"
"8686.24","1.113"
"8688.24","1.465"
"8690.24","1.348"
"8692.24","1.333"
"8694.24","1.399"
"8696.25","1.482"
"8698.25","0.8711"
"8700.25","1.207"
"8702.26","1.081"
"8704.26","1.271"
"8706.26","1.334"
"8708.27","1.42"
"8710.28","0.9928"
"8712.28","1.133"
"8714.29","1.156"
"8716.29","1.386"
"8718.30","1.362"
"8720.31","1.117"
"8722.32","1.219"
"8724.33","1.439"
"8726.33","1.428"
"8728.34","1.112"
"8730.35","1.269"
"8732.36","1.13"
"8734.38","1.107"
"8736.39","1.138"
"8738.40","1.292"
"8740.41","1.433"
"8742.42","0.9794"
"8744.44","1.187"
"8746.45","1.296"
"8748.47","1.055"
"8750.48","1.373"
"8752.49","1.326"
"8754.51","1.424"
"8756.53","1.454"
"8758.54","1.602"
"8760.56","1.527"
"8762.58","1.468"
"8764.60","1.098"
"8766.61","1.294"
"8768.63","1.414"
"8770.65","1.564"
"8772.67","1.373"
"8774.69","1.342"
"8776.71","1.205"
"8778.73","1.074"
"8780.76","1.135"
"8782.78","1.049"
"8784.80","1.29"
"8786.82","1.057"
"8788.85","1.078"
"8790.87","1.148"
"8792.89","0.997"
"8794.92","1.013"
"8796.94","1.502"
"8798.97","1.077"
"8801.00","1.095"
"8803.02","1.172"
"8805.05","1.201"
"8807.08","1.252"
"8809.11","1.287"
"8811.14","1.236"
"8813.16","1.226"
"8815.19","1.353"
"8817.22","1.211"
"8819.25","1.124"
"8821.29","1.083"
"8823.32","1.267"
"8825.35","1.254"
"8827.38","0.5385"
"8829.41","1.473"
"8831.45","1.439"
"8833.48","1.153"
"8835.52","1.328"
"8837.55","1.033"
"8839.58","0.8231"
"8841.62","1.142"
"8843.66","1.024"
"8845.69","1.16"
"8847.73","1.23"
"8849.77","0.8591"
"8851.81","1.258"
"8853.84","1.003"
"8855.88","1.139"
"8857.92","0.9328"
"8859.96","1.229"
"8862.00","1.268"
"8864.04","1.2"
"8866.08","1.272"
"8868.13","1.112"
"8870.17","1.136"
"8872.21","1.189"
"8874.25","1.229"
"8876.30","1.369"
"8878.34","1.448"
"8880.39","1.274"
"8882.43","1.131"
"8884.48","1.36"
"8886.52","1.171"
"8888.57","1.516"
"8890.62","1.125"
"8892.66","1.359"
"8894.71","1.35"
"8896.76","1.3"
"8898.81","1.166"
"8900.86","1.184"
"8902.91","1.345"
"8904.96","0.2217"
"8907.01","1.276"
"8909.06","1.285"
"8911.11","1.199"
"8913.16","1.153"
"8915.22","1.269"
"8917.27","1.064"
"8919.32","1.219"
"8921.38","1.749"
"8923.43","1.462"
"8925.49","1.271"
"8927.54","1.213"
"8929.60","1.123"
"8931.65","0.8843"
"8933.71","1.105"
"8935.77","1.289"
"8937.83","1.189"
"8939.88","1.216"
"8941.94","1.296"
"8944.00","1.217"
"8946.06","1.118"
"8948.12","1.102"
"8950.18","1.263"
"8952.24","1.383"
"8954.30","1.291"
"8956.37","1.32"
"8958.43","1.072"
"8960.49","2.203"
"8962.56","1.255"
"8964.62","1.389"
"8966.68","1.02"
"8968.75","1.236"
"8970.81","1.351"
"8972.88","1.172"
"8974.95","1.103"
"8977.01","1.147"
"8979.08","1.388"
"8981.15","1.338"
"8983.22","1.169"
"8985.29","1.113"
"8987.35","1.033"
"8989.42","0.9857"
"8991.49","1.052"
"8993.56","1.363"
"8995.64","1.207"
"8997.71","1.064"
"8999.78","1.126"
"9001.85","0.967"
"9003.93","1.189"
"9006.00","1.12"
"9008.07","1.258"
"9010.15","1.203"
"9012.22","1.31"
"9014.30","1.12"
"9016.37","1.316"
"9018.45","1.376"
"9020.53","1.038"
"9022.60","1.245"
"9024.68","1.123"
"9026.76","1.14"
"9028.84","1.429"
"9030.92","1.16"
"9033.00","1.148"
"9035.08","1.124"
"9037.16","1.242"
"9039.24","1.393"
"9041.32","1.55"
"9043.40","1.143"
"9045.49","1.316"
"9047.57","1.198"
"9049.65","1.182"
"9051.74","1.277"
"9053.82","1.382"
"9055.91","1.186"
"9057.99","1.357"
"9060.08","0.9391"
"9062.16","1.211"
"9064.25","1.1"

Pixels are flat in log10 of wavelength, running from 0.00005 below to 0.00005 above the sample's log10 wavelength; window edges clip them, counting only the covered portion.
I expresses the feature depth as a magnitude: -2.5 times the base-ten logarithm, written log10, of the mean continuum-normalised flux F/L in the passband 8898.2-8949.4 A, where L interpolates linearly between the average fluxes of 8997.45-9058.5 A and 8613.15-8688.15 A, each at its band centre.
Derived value 0.03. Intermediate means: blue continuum 1.21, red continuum 1.22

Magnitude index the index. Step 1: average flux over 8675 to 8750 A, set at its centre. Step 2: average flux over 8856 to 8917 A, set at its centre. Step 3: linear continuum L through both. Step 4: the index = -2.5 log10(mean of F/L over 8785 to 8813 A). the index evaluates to 0.04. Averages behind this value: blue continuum 1.22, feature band 1.17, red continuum 1.21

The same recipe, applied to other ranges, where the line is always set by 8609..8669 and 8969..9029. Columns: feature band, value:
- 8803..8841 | 0.02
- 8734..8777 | -0.10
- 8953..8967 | -0.16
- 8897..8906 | 0.18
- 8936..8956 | -0.04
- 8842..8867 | 0.06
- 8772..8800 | 0.04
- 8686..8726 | -0.04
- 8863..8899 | -0.06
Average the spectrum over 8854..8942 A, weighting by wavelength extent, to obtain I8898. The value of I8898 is 1.21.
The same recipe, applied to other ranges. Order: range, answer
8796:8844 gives 1.18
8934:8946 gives 1.22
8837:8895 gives 1.18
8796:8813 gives 1.23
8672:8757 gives 1.24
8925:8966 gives 1.26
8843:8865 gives 1.12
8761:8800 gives 1.22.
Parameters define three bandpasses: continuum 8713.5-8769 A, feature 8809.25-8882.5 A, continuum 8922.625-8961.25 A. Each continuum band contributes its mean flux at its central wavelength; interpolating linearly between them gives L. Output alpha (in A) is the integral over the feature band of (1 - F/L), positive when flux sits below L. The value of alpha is 5.7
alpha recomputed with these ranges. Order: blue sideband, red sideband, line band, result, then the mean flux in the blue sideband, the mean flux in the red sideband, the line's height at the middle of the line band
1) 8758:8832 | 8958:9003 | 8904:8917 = 1.6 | 1.23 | 1.22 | 1.22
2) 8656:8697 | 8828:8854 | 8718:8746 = -1.0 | 1.21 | 1.14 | 1.18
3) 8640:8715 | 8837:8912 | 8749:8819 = -4.2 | 1.21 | 1.17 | 1.19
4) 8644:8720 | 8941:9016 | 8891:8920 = 1.2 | 1.21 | 1.22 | 1.22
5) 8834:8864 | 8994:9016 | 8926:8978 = -4.2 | 1.11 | 1.17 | 1.15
